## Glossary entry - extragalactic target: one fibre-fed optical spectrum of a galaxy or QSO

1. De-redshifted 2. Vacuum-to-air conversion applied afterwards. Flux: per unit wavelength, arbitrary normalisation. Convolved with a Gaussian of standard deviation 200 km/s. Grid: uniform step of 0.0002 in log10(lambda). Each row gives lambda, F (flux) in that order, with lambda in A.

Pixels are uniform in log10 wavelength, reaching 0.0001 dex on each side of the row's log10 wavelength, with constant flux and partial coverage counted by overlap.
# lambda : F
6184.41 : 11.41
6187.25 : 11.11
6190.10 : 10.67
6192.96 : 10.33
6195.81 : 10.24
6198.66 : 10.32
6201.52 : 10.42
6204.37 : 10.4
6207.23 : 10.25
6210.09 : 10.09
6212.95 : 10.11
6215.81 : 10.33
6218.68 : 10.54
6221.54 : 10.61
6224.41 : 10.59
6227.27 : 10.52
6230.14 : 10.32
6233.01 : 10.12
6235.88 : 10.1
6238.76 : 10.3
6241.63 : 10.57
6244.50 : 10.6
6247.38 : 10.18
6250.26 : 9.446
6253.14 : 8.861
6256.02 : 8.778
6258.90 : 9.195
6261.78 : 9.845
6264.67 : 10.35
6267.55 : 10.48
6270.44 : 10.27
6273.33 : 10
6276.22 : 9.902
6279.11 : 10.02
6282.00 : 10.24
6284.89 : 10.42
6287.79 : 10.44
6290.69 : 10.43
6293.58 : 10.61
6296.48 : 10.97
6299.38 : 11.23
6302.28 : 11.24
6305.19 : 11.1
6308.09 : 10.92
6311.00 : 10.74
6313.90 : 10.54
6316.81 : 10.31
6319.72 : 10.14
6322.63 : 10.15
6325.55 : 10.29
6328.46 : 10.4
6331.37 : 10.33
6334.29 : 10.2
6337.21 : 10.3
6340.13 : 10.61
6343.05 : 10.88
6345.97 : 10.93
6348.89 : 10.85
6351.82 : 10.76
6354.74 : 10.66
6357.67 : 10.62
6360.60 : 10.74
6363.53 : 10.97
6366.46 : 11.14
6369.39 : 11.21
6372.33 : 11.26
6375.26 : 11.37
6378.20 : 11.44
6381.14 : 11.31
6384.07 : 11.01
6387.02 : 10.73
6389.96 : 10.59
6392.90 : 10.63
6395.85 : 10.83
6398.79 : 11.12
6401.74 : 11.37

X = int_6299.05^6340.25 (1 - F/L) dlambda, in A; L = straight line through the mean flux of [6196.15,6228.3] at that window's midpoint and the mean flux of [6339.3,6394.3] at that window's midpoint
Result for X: 0.8 A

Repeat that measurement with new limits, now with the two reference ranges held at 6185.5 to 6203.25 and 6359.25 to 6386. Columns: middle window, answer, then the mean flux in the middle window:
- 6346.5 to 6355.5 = 0.2 A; 10.8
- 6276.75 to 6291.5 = 0.8 A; 10.3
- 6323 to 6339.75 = 1.1 A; 10.3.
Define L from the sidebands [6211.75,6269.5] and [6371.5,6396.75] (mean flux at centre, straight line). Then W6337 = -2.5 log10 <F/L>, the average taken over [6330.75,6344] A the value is 0.027 mag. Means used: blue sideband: 10.1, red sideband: 11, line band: 10.5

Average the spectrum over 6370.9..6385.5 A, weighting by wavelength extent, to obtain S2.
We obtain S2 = 11.3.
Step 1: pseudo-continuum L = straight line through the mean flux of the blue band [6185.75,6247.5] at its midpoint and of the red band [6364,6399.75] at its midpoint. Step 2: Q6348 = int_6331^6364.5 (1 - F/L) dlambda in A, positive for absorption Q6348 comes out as 0.8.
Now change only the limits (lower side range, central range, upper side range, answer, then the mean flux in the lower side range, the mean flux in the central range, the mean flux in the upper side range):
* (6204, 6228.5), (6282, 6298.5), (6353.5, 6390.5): 0.2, 10.4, 10.6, 11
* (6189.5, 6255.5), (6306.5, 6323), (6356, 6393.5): 0.3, 10.2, 10.5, 11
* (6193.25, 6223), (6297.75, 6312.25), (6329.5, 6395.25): -0.5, 10.3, 11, 10.8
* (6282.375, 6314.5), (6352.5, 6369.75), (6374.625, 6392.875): 0.2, 10.8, 10.9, 11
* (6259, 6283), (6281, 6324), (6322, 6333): -1.8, 10.1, 10.6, 10.3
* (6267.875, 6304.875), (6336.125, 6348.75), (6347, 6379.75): 0.2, 10.5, 10.7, 11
